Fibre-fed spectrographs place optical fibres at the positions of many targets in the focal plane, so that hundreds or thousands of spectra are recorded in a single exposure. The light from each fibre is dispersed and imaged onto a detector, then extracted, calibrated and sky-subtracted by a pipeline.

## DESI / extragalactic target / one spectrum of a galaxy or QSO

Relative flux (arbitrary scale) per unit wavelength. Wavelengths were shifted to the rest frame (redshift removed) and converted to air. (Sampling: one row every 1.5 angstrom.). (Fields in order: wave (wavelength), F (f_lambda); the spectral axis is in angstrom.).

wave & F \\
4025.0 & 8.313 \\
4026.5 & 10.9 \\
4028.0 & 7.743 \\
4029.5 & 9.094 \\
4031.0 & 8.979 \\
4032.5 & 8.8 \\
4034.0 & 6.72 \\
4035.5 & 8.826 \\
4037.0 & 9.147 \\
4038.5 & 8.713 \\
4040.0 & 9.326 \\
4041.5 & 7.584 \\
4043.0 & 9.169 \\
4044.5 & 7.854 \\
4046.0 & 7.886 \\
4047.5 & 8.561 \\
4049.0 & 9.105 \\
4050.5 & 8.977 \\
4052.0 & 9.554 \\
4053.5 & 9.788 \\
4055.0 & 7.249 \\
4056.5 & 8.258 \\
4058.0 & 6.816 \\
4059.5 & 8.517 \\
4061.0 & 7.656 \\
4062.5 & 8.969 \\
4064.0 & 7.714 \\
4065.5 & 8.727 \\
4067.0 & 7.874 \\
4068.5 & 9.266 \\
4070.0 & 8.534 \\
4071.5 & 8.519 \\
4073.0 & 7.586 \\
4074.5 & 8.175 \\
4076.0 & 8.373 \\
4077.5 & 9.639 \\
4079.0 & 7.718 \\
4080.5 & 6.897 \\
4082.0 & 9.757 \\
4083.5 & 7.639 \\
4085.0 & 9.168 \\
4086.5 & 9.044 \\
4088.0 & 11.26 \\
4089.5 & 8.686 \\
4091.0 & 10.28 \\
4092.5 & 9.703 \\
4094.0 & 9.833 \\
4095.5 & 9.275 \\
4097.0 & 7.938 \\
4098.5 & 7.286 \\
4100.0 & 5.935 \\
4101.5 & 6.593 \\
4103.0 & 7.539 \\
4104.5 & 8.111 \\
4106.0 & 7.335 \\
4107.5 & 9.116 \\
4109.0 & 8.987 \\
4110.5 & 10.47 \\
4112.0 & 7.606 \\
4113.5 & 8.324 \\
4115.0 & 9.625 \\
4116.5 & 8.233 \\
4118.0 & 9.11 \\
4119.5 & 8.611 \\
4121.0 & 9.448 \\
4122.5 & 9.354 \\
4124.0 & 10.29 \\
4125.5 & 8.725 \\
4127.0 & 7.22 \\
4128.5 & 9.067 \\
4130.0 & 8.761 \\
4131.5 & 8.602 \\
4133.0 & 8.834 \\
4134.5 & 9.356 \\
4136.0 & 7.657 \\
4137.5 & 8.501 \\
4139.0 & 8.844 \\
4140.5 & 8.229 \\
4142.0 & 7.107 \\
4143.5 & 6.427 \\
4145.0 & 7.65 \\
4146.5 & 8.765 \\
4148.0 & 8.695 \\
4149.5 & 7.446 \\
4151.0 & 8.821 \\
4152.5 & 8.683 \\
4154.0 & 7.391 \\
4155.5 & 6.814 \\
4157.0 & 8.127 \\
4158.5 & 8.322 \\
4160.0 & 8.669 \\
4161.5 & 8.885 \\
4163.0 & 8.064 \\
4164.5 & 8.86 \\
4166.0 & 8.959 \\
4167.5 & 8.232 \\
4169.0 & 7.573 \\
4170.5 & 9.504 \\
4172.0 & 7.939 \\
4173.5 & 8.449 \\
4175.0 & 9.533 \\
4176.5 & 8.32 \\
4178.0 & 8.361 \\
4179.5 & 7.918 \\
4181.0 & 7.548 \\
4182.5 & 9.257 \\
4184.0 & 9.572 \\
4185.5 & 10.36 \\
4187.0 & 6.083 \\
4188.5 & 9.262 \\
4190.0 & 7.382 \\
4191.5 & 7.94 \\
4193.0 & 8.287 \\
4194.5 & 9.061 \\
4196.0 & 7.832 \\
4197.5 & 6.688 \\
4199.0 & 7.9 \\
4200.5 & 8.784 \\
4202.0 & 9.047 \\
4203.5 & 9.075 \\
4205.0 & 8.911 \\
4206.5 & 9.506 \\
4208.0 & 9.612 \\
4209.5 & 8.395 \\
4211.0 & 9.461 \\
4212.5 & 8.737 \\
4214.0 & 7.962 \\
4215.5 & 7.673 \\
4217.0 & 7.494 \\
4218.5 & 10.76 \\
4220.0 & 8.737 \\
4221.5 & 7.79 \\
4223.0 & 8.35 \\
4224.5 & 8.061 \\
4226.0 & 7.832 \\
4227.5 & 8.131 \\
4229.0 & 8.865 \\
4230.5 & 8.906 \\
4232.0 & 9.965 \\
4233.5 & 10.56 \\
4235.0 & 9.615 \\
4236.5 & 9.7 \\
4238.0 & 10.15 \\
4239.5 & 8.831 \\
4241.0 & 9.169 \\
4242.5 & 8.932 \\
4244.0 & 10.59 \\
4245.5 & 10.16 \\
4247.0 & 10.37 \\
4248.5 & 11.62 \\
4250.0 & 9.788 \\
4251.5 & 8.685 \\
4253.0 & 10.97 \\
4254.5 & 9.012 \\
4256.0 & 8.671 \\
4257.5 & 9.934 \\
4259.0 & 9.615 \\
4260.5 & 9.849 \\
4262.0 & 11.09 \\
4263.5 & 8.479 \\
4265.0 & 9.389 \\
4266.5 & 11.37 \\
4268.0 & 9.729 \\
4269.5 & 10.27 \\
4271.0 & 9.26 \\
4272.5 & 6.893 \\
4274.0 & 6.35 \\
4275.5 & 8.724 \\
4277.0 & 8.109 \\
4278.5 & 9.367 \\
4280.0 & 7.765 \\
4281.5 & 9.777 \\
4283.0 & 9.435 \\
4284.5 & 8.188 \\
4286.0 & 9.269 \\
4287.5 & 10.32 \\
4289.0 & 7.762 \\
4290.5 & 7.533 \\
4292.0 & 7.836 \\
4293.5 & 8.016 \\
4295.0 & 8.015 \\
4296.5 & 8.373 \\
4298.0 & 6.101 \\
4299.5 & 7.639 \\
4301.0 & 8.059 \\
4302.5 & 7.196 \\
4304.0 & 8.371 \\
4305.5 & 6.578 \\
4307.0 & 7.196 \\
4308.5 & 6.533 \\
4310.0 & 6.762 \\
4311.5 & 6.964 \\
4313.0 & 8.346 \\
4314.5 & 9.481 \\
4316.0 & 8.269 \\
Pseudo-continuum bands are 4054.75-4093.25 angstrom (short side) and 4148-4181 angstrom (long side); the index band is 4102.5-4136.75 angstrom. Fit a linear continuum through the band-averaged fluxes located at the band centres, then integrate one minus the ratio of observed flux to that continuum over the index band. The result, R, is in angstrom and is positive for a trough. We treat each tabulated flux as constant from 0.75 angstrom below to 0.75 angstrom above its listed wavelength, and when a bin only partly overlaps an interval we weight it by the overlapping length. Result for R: -1.2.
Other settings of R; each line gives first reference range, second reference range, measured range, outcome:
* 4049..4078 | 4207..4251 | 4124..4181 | 3.3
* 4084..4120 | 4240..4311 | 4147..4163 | 0.9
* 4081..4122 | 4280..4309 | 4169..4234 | -1.9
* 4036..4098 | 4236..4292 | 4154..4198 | 3.3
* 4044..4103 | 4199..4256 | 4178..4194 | 1.1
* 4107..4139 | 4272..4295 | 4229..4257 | -4.1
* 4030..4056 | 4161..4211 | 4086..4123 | -0.6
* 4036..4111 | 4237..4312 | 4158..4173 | 0.2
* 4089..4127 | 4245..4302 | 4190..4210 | 0.7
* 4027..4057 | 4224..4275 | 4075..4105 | 0.9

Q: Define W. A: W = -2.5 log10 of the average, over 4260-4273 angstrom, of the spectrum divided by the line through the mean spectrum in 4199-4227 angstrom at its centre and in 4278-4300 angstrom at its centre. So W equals -0.14 mag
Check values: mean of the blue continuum 8.65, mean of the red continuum 8.36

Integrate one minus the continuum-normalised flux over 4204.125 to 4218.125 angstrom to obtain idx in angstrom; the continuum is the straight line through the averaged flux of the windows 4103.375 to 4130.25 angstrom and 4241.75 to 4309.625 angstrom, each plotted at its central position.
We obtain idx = 0.2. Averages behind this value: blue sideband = 8.78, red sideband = 8.81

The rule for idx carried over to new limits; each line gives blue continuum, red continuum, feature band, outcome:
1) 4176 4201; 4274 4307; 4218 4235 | -1.4 angstrom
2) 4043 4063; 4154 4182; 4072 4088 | -0.3 angstrom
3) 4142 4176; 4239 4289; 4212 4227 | 0.9 angstrom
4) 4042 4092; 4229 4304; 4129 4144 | 0.8 angstrom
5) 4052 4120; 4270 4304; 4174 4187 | -0.5 angstrom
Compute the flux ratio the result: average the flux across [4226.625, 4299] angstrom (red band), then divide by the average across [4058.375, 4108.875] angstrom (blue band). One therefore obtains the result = 1.1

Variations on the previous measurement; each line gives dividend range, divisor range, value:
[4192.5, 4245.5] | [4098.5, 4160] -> 1.07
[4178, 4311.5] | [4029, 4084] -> 1.04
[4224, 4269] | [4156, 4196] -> 1.14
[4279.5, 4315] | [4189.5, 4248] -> 0.90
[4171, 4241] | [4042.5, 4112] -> 1.02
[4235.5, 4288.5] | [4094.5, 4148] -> 1.12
